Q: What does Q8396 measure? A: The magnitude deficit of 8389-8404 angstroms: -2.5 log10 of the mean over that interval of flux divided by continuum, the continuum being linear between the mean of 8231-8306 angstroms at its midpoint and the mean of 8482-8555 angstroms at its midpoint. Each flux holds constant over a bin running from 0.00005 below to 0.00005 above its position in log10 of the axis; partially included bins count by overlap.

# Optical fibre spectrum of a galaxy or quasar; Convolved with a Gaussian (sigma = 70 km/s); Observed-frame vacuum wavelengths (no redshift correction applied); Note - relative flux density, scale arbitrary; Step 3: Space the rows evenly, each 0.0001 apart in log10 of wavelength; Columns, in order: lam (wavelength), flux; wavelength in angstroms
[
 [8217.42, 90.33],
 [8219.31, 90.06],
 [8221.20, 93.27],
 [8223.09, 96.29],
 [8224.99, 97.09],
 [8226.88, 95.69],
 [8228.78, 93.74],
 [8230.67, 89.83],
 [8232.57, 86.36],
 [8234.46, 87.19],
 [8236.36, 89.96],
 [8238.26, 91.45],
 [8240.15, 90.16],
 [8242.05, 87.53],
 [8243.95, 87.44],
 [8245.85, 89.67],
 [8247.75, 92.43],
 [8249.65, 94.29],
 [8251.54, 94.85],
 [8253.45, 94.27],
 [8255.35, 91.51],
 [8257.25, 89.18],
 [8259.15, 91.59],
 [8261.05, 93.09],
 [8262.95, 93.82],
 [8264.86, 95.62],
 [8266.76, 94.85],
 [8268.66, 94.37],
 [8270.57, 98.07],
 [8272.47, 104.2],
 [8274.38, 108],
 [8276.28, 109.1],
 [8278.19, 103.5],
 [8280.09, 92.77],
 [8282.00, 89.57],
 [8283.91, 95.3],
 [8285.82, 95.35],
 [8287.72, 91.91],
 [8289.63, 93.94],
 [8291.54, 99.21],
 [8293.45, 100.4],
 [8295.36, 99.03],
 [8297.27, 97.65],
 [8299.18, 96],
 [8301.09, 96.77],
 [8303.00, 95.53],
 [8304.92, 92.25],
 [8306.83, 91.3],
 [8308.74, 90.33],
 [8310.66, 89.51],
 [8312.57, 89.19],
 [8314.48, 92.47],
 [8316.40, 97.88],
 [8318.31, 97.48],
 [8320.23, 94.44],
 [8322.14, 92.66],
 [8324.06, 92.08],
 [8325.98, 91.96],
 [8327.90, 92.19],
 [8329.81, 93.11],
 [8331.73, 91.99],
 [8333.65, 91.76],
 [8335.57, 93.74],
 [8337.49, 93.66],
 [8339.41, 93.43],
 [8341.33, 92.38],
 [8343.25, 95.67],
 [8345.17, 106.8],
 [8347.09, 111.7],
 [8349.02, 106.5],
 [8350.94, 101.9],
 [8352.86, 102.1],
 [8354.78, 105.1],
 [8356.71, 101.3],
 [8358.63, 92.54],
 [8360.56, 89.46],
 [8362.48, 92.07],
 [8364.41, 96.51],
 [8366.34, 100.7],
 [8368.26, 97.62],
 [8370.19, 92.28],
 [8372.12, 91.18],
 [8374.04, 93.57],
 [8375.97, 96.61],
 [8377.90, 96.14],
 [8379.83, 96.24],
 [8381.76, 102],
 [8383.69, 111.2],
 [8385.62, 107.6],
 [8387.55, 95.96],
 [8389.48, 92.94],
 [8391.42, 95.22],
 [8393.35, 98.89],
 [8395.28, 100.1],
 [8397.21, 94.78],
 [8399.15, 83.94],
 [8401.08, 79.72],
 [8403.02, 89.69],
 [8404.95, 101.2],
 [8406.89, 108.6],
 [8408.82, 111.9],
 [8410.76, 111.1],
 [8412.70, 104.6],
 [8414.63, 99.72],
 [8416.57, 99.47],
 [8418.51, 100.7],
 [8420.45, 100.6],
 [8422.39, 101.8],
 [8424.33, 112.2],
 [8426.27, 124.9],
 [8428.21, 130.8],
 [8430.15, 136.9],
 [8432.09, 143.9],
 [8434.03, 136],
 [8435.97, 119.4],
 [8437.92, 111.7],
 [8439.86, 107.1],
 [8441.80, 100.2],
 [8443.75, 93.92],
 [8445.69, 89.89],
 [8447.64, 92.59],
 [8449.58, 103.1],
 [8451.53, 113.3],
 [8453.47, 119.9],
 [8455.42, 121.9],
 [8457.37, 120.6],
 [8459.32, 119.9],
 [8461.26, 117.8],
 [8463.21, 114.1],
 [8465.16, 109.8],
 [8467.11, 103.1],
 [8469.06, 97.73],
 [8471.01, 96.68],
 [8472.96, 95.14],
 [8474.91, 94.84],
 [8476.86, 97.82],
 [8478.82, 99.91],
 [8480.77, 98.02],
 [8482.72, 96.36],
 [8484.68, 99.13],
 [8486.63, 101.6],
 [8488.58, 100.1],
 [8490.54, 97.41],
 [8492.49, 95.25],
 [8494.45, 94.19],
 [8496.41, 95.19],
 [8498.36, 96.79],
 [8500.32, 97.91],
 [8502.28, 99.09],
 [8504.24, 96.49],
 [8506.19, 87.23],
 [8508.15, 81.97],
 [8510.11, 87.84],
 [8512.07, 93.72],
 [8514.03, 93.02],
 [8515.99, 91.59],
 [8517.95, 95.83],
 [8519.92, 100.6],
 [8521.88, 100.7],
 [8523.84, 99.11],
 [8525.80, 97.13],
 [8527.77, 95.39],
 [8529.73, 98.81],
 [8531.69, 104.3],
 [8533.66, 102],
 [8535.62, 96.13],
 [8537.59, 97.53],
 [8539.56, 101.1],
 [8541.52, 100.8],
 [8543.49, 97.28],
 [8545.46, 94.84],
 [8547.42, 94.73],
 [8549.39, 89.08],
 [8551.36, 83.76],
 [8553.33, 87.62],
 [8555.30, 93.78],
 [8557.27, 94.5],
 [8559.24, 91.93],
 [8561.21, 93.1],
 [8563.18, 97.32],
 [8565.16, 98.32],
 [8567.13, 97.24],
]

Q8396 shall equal 0.04 mag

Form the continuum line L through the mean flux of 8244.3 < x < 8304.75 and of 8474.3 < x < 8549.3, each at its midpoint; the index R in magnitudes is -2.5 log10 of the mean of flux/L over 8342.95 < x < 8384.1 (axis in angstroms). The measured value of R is -0.03 mag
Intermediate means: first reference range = 95.9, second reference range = 96.5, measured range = 98.9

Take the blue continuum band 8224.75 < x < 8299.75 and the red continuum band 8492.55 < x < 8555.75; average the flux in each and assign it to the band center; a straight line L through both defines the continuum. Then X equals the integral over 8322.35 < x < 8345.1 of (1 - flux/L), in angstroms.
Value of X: 0.3 angstroms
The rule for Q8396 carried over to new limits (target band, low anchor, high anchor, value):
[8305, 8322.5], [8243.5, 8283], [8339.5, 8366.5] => 0.055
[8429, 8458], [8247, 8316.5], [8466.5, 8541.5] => -0.183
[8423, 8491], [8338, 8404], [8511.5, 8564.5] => -0.134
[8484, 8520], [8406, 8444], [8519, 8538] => 0.088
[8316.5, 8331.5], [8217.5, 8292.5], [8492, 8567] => 0.008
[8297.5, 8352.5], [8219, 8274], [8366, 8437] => 0.039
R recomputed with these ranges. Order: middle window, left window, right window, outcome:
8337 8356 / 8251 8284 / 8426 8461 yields 0.04 mag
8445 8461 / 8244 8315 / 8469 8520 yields -0.16 mag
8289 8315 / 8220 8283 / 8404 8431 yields 0.05 mag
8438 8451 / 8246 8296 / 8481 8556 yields -0.04 mag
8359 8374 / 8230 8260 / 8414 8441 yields 0.14 mag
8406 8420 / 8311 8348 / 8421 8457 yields 0.05 mag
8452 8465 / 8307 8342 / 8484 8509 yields -0.24 mag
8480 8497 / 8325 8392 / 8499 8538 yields -0.02 mag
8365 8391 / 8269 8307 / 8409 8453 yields 0.08 mag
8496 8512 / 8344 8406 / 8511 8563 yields 0.04 mag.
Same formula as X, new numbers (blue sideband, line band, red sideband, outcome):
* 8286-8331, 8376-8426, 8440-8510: -1.1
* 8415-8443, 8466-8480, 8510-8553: 1.2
